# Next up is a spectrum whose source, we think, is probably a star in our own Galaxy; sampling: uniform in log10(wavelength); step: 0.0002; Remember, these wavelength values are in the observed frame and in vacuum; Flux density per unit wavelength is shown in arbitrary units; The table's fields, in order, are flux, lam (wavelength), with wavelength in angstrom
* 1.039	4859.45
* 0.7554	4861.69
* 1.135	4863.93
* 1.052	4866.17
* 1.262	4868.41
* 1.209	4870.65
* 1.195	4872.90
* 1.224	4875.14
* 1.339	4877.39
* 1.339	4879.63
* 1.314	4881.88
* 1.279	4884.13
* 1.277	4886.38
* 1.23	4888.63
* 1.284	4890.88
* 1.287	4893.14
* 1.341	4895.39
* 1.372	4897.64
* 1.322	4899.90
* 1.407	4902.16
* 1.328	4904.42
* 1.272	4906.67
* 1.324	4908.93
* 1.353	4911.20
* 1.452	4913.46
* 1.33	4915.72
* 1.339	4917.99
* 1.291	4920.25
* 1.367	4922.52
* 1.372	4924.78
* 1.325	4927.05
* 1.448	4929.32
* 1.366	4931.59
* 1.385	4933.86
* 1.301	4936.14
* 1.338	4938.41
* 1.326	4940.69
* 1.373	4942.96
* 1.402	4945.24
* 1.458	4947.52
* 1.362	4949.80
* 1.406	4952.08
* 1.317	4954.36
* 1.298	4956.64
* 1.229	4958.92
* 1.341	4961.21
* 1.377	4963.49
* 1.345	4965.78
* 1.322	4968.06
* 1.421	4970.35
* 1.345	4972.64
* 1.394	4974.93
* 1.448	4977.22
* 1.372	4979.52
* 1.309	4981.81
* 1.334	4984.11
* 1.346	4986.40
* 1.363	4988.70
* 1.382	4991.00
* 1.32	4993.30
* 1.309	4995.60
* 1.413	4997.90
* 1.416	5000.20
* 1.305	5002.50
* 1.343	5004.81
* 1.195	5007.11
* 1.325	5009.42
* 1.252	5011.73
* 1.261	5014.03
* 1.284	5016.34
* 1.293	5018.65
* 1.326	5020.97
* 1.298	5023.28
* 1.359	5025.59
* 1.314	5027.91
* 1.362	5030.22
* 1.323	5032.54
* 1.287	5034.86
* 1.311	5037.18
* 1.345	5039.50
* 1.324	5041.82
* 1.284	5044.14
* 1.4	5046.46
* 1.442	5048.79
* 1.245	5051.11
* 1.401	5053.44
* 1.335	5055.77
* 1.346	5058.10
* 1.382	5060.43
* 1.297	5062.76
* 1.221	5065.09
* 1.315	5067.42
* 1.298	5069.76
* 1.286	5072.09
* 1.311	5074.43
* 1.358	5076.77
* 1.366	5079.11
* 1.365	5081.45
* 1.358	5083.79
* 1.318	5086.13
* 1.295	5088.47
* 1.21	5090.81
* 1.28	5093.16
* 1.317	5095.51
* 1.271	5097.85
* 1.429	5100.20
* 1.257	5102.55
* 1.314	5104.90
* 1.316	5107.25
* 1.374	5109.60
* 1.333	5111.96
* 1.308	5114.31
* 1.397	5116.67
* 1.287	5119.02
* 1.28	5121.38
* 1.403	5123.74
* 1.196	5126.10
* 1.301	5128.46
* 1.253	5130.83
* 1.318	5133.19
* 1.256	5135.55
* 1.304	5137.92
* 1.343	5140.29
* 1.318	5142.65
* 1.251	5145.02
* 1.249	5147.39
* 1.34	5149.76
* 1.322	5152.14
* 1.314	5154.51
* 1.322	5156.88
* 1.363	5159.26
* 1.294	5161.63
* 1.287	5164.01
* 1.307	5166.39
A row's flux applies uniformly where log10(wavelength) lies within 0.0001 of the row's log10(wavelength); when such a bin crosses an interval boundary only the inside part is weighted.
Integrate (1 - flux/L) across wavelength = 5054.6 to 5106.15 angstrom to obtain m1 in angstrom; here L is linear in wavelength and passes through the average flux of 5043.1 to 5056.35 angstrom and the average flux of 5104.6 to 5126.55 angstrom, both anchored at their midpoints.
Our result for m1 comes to 1.0 angstrom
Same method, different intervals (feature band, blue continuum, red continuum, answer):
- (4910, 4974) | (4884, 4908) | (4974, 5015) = -1.61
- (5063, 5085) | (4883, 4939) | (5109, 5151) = -0.10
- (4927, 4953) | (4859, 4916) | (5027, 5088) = -1.91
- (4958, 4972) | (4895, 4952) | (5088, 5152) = 0.07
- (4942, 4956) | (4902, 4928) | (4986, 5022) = -0.50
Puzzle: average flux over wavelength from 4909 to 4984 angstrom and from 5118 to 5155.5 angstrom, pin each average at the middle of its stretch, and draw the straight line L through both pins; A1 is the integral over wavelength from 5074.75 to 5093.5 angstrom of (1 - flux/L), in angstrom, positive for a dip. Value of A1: -0.1 angstrom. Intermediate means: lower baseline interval 1.36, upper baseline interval 1.3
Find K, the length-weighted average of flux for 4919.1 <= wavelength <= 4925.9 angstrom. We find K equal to 1.35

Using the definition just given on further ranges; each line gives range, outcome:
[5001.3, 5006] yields 1.32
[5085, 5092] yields 1.27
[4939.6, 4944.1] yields 1.35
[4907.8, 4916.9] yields 1.36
